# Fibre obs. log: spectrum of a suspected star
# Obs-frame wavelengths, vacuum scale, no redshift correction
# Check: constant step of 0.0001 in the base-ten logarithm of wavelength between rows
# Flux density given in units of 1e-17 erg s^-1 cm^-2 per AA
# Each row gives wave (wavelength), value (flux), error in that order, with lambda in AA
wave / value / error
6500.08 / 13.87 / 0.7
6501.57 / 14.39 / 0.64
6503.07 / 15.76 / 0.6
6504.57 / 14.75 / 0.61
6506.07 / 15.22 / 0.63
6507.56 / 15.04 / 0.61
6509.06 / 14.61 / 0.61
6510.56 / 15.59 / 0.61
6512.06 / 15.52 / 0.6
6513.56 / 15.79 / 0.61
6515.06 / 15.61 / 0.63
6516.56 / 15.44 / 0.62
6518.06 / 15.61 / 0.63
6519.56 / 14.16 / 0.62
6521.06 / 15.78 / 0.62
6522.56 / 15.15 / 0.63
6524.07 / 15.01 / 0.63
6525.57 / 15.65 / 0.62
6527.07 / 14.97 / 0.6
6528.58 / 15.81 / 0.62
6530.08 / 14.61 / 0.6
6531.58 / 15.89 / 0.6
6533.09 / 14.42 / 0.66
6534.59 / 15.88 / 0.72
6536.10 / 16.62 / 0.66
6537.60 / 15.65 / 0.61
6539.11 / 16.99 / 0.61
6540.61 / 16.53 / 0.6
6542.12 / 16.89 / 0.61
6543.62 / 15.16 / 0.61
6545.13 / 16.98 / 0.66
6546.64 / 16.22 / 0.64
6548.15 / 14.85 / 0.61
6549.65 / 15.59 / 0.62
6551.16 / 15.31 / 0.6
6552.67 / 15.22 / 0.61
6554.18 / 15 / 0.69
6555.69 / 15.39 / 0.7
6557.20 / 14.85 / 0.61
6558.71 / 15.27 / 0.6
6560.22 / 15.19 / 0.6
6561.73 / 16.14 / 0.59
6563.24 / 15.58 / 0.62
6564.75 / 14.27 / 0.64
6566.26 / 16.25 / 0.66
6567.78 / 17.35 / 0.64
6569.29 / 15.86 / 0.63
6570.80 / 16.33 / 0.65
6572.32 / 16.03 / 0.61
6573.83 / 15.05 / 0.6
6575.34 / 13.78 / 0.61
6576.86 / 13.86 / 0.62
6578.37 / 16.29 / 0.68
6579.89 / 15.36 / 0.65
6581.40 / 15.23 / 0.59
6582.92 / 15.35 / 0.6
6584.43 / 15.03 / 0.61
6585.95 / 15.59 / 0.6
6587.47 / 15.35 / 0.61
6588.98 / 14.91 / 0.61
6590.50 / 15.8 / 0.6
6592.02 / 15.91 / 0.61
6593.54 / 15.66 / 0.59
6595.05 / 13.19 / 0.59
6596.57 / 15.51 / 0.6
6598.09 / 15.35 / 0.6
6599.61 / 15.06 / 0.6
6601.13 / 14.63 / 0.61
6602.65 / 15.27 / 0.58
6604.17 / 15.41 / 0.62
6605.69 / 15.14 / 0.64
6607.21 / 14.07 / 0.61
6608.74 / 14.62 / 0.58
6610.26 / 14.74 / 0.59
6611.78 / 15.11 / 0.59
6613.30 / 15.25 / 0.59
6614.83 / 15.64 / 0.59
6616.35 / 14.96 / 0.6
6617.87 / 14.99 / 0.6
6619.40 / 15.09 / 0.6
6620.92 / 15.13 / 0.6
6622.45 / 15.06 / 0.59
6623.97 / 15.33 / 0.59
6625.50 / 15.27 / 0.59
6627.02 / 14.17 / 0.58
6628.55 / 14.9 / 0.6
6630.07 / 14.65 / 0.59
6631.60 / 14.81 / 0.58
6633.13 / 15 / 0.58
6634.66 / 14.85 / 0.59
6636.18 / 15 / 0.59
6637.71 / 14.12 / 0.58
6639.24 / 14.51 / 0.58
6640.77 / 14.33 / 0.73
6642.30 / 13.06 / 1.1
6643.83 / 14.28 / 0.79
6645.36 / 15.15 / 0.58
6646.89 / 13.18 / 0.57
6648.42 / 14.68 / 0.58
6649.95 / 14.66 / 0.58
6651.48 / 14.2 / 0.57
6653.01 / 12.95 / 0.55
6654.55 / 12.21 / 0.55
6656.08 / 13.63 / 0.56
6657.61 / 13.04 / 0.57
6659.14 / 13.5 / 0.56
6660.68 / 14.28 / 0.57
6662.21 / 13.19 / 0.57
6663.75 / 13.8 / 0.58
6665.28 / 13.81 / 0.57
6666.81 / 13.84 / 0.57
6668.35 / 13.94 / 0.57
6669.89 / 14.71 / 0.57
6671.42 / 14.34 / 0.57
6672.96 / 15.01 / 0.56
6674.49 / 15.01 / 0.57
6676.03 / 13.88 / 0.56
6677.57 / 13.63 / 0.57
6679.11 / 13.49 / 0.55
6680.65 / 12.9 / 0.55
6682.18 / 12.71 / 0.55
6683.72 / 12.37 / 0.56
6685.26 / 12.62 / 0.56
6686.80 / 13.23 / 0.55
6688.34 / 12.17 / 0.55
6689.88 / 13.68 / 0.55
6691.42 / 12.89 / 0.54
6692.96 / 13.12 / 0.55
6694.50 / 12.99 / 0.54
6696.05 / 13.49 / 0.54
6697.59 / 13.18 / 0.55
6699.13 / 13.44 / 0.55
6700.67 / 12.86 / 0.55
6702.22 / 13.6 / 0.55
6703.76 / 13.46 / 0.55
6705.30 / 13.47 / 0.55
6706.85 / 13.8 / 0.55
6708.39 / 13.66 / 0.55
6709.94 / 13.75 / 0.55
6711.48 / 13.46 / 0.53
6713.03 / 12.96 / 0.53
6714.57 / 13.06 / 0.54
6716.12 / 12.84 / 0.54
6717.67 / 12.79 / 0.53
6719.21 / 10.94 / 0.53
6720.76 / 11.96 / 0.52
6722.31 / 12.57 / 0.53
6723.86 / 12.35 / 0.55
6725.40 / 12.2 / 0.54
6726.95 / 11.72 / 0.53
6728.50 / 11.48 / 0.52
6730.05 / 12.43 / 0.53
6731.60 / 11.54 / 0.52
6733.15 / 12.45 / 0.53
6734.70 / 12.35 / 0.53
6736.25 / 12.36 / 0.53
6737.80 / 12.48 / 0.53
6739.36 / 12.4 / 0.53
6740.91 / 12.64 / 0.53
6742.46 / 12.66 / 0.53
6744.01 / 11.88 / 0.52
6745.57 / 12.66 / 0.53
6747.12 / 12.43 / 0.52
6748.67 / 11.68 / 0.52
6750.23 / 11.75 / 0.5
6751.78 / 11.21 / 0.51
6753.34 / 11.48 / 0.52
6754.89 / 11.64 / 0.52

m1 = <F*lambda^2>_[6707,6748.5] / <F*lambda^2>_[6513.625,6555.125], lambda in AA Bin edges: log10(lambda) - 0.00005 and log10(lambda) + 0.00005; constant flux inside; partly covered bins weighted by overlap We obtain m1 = 0.85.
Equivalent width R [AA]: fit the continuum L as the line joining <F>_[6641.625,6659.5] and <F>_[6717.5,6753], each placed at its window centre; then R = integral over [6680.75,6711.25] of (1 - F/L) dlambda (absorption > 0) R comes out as -0.8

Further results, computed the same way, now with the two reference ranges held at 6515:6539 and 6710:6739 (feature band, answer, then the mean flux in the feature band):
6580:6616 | -2.0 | 15.1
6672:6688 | -0.5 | 13.5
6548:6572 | -1.0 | 15.6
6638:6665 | -0.6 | 13.8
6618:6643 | -1.6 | 14.7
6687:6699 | -0.2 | 13.1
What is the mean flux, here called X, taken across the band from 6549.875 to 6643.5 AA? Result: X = 15.1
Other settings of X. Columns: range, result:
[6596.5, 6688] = 14.3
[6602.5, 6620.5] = 15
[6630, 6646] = 14.5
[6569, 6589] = 15.3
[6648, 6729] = 13.3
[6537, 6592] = 15.6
